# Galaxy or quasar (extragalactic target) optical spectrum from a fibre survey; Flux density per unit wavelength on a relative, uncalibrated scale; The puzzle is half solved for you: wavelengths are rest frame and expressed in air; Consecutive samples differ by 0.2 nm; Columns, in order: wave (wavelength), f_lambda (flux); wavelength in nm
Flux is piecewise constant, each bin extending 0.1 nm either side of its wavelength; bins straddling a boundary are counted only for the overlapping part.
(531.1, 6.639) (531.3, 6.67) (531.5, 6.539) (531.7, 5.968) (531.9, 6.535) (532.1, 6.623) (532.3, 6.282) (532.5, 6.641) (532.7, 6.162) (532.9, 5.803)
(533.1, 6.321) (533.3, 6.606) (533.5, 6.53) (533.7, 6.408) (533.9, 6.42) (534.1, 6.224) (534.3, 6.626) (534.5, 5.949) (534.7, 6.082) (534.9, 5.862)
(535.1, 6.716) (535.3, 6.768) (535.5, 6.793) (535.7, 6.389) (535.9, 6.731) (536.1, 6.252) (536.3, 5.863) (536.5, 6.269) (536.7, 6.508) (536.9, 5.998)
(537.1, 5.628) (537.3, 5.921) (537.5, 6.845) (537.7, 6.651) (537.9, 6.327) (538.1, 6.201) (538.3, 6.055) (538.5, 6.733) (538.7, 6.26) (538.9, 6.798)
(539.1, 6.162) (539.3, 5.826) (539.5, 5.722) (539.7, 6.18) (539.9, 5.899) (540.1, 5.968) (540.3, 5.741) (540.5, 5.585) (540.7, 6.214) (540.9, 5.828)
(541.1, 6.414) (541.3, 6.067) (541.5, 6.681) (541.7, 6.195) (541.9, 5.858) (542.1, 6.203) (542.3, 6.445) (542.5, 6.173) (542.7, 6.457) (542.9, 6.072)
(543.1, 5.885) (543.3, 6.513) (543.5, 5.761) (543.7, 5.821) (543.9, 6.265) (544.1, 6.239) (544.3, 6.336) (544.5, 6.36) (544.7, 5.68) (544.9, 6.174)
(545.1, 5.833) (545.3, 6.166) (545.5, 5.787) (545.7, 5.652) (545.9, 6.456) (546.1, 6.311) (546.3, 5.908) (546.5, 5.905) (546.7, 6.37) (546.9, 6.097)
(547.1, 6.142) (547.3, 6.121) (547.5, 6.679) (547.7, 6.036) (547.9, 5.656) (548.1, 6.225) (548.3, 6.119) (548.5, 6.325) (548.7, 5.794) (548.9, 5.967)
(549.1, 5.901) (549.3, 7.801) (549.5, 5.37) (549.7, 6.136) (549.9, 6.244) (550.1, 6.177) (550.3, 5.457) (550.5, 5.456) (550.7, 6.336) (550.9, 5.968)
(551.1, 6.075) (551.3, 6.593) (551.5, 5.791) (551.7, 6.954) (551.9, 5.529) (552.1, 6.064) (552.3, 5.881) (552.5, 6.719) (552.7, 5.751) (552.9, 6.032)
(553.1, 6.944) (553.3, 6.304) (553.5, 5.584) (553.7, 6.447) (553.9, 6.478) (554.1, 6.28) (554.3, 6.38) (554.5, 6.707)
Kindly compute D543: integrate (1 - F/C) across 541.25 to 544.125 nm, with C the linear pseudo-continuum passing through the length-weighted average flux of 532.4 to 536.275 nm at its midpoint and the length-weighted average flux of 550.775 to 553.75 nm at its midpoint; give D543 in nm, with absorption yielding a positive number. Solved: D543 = 0.05 nm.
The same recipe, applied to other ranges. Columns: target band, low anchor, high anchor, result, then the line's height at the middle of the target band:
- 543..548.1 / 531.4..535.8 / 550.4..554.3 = 0.13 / 6.25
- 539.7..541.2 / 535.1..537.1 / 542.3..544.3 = 0.07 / 6.24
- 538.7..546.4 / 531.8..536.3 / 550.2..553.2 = 0.19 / 6.25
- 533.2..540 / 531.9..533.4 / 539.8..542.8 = -0.06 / 6.25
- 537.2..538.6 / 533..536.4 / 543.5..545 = -0.02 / 6.29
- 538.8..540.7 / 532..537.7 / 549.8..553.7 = 0.08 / 6.27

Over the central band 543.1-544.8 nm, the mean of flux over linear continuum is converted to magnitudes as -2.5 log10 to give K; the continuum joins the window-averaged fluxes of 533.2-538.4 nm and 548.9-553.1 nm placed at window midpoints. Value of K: 0.02 mag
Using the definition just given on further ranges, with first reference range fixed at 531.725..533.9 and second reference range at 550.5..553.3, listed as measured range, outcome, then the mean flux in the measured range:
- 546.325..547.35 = 0.021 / 6.11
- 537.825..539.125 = -0.009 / 6.37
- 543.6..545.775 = 0.039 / 6.03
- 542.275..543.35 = 0.007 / 6.23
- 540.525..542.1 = 0.024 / 6.15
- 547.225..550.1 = 0.008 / 6.17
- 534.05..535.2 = 0.020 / 6.24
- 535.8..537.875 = 0.012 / 6.27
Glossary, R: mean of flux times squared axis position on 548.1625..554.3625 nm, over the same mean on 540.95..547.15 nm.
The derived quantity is 1.03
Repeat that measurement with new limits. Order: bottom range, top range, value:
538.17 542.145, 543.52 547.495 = 1.02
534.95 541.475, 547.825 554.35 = 1.03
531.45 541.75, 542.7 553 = 1.02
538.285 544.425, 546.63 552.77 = 1.03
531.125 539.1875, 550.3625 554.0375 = 1.03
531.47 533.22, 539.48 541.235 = 0.97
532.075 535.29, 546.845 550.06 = 1.03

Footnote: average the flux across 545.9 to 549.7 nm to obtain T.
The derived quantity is 6.16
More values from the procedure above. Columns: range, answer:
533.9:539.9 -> 6.28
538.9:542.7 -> 6.09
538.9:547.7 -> 6.1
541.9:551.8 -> 6.12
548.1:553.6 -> 6.12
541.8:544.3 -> 6.15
